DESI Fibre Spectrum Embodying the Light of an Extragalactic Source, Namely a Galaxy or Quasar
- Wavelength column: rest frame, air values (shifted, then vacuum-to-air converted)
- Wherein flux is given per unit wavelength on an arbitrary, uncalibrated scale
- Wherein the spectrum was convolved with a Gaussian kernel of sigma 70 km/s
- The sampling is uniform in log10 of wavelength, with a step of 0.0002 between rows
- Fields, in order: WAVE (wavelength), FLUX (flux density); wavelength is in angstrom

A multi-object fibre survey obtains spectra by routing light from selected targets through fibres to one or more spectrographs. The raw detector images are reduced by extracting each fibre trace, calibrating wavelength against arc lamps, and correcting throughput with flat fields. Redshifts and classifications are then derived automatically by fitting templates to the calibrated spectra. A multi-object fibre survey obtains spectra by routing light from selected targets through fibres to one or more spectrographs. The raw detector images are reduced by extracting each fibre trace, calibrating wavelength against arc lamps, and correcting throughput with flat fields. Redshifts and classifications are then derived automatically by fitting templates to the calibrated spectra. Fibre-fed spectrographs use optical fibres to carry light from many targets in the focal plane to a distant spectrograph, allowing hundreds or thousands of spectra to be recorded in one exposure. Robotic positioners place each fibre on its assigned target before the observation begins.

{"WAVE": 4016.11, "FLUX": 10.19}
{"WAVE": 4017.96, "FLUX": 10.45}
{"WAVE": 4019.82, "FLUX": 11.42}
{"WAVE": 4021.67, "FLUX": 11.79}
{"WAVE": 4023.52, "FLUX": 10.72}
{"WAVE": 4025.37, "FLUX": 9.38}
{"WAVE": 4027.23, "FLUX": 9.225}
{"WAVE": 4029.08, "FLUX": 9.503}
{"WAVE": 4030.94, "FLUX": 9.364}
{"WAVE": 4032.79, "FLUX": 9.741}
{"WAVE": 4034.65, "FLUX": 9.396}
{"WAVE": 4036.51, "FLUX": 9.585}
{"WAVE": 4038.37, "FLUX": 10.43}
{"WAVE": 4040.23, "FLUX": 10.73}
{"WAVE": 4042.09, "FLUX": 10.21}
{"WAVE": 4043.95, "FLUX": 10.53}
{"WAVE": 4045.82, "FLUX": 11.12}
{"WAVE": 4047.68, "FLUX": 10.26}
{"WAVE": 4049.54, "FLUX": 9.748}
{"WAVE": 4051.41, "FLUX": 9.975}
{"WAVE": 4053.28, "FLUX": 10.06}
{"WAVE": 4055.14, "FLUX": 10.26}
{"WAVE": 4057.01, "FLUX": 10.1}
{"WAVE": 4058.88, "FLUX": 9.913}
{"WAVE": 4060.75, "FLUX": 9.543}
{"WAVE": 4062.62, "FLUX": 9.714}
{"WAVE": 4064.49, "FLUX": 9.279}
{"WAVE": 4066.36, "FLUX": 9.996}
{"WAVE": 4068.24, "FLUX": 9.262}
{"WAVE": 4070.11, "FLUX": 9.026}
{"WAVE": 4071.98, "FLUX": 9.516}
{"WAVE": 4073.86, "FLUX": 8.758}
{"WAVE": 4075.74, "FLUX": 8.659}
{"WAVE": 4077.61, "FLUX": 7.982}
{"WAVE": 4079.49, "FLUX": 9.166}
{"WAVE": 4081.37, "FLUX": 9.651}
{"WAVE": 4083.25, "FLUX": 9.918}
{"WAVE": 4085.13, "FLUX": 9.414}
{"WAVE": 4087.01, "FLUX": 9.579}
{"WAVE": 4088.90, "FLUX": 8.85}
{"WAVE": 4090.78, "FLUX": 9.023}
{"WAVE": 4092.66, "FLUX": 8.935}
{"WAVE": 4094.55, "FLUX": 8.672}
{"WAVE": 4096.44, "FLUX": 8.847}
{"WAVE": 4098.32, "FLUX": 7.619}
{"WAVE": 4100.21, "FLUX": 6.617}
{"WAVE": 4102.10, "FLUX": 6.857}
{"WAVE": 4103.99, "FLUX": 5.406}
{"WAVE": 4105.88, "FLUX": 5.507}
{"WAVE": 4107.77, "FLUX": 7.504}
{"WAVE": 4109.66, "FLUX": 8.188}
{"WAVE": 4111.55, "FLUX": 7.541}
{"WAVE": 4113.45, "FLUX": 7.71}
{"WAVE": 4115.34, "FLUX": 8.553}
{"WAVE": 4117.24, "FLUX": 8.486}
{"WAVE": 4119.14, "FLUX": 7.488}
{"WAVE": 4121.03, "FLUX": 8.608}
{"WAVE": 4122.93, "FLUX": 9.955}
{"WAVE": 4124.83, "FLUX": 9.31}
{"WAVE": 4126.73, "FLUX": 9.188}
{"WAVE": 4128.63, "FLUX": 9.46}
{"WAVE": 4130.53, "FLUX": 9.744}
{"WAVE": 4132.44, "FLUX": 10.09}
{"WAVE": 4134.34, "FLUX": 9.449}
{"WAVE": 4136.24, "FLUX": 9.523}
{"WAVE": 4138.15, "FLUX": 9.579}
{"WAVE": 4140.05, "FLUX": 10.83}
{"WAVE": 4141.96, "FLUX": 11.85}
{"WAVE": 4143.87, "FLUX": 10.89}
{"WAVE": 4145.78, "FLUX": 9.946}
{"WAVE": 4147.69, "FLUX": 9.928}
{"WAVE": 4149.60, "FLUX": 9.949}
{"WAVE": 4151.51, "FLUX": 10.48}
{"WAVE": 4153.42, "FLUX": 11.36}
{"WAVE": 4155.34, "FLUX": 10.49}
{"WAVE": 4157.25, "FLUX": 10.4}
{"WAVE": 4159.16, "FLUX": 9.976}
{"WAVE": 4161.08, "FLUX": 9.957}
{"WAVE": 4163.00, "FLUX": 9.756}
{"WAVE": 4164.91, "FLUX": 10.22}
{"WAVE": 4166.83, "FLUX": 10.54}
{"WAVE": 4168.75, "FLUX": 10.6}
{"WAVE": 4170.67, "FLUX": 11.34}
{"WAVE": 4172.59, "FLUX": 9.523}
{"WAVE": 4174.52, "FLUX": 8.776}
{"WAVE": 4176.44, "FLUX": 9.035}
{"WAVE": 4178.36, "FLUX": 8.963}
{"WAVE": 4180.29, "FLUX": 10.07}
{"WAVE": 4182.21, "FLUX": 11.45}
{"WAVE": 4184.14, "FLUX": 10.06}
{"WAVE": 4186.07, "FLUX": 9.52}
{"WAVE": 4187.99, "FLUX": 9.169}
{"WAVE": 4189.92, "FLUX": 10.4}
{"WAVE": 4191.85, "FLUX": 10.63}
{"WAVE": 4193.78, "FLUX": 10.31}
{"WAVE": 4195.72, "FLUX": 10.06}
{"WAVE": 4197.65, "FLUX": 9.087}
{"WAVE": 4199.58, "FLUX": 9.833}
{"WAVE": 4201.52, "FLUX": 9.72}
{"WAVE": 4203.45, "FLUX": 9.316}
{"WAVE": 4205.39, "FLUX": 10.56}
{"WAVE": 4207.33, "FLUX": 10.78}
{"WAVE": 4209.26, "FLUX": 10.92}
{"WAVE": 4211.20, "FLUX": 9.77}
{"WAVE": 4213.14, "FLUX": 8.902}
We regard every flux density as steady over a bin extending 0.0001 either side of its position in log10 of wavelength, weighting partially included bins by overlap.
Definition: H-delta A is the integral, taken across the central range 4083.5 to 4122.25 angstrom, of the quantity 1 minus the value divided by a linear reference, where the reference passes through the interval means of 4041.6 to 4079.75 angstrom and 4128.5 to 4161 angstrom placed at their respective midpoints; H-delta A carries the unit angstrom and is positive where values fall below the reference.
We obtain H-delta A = 7.54 angstrom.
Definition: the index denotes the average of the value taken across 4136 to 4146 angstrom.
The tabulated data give 10.5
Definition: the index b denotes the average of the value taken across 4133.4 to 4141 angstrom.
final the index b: 9.85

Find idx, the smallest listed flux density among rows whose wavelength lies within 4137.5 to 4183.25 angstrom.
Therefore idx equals 8.776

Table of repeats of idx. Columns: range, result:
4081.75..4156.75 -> 5.406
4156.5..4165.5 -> 9.756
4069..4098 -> 7.982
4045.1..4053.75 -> 9.748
